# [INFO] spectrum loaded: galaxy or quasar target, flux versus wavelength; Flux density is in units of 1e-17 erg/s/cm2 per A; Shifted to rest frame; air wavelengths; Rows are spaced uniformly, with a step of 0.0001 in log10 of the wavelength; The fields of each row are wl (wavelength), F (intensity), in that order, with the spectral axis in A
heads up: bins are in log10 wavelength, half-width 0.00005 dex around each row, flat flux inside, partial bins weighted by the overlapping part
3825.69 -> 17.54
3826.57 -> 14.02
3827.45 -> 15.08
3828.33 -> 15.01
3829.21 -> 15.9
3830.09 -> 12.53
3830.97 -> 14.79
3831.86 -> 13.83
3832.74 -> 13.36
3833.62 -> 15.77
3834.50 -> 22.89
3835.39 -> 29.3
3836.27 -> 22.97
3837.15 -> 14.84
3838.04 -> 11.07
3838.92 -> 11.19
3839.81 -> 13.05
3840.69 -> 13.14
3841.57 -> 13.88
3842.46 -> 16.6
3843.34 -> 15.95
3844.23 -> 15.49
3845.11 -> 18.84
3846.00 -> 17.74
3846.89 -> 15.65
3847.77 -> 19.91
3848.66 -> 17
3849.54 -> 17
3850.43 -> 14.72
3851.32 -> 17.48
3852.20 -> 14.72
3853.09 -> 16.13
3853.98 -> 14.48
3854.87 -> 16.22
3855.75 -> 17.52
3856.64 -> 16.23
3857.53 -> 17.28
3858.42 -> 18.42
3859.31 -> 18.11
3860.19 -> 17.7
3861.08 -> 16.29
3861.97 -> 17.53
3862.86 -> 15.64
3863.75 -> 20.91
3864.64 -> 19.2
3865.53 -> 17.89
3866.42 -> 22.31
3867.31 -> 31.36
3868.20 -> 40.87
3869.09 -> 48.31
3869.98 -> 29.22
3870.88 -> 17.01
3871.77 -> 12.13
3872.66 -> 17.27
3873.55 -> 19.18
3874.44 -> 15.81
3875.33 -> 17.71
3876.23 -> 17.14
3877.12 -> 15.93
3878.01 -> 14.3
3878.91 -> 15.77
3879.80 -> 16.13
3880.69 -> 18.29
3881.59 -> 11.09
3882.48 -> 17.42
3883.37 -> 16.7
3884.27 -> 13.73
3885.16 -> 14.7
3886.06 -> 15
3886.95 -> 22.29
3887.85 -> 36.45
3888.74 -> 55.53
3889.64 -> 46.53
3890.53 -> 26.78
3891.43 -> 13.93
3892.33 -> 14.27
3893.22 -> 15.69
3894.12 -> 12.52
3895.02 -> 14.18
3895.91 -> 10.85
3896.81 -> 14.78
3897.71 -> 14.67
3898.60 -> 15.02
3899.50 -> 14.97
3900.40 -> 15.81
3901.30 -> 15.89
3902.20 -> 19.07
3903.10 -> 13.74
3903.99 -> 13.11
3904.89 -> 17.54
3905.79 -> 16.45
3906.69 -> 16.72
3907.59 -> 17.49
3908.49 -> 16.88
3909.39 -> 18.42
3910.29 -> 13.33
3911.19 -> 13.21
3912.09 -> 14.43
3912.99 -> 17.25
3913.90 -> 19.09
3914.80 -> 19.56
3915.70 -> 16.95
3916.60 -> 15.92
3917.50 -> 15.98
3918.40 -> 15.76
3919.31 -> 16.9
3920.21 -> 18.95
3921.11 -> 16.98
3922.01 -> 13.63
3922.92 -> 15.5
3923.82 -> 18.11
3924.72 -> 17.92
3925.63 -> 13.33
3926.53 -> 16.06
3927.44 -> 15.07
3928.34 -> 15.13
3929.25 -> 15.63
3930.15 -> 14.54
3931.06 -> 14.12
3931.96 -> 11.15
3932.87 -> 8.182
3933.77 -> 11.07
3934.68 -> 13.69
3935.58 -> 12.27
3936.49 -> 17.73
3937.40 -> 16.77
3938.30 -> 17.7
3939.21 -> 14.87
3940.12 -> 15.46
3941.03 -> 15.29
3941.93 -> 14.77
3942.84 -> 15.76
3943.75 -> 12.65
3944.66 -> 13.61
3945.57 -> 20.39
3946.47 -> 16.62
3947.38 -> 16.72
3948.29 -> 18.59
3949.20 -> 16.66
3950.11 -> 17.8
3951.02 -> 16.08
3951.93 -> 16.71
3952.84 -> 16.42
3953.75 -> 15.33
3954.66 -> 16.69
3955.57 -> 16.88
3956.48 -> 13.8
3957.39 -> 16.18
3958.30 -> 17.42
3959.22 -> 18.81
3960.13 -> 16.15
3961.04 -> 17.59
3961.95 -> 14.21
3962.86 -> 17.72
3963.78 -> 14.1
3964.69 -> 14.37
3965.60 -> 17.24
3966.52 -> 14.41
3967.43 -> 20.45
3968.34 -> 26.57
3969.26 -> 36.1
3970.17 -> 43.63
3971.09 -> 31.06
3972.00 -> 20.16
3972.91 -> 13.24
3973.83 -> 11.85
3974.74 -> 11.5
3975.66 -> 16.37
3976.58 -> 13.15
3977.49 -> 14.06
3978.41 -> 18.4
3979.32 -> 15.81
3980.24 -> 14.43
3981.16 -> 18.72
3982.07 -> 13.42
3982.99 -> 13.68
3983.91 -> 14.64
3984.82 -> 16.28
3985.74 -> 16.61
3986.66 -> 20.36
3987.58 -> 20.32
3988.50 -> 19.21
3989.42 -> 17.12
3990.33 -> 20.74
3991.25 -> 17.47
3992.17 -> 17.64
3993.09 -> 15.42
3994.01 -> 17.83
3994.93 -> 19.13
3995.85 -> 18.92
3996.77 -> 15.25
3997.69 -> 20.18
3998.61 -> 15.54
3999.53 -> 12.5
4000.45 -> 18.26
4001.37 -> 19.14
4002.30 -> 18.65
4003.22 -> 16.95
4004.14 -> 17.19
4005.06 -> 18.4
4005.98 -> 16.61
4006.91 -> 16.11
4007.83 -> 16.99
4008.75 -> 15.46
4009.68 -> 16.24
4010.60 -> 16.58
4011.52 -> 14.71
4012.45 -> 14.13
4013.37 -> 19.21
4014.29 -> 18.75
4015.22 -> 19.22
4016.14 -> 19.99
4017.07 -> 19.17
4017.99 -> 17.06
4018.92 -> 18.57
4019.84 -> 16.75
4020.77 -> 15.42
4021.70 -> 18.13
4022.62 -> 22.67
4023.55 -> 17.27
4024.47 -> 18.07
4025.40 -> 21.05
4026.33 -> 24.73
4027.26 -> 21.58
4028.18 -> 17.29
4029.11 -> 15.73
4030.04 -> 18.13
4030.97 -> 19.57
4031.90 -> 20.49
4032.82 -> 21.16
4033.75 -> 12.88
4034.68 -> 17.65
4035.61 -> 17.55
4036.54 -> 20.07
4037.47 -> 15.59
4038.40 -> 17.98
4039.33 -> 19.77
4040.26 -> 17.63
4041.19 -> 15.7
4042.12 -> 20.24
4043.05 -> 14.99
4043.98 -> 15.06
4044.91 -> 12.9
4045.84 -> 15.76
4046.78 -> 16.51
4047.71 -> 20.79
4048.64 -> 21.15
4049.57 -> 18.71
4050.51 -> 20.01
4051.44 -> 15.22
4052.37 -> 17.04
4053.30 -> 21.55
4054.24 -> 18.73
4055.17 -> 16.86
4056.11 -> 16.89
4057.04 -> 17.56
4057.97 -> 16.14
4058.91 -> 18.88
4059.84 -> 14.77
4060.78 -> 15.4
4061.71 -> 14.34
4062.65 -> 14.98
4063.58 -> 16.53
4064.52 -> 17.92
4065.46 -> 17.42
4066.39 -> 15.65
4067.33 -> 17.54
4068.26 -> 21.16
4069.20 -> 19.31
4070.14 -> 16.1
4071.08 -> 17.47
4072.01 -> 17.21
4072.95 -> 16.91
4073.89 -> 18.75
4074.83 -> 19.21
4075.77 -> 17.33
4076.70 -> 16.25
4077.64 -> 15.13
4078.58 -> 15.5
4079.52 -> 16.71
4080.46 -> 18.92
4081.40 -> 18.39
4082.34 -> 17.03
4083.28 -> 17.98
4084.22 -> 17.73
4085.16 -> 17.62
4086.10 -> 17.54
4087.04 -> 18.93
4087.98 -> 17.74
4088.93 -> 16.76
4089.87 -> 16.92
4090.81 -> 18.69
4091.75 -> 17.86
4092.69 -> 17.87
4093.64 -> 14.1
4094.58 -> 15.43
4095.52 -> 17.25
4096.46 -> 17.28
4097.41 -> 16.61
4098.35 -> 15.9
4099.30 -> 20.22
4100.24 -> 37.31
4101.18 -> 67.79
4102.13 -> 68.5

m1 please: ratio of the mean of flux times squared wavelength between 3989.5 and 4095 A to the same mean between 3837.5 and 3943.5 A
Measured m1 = 1.09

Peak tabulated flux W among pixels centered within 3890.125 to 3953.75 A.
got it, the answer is 26.78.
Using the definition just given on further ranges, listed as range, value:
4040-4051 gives 21.15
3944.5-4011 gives 43.63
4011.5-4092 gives 24.73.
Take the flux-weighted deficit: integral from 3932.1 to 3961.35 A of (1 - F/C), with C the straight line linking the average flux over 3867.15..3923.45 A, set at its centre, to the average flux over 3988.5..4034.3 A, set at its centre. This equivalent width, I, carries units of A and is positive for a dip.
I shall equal 4.2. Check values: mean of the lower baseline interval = 18.8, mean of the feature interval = 15.7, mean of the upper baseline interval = 17.9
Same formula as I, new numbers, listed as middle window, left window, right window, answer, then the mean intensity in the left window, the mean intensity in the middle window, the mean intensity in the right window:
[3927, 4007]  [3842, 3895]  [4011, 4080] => 6.9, 19.7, 17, 17.7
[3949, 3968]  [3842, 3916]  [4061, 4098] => 1.6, 18.6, 16.5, 17.2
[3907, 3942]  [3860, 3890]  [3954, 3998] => 7.8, 21.8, 15.5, 18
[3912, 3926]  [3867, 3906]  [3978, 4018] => 1.7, 19.9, 16.7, 17.2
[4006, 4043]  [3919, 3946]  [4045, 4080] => -3.0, 15.1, 18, 17.3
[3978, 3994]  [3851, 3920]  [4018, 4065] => 0.9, 18.7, 17.1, 17.8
